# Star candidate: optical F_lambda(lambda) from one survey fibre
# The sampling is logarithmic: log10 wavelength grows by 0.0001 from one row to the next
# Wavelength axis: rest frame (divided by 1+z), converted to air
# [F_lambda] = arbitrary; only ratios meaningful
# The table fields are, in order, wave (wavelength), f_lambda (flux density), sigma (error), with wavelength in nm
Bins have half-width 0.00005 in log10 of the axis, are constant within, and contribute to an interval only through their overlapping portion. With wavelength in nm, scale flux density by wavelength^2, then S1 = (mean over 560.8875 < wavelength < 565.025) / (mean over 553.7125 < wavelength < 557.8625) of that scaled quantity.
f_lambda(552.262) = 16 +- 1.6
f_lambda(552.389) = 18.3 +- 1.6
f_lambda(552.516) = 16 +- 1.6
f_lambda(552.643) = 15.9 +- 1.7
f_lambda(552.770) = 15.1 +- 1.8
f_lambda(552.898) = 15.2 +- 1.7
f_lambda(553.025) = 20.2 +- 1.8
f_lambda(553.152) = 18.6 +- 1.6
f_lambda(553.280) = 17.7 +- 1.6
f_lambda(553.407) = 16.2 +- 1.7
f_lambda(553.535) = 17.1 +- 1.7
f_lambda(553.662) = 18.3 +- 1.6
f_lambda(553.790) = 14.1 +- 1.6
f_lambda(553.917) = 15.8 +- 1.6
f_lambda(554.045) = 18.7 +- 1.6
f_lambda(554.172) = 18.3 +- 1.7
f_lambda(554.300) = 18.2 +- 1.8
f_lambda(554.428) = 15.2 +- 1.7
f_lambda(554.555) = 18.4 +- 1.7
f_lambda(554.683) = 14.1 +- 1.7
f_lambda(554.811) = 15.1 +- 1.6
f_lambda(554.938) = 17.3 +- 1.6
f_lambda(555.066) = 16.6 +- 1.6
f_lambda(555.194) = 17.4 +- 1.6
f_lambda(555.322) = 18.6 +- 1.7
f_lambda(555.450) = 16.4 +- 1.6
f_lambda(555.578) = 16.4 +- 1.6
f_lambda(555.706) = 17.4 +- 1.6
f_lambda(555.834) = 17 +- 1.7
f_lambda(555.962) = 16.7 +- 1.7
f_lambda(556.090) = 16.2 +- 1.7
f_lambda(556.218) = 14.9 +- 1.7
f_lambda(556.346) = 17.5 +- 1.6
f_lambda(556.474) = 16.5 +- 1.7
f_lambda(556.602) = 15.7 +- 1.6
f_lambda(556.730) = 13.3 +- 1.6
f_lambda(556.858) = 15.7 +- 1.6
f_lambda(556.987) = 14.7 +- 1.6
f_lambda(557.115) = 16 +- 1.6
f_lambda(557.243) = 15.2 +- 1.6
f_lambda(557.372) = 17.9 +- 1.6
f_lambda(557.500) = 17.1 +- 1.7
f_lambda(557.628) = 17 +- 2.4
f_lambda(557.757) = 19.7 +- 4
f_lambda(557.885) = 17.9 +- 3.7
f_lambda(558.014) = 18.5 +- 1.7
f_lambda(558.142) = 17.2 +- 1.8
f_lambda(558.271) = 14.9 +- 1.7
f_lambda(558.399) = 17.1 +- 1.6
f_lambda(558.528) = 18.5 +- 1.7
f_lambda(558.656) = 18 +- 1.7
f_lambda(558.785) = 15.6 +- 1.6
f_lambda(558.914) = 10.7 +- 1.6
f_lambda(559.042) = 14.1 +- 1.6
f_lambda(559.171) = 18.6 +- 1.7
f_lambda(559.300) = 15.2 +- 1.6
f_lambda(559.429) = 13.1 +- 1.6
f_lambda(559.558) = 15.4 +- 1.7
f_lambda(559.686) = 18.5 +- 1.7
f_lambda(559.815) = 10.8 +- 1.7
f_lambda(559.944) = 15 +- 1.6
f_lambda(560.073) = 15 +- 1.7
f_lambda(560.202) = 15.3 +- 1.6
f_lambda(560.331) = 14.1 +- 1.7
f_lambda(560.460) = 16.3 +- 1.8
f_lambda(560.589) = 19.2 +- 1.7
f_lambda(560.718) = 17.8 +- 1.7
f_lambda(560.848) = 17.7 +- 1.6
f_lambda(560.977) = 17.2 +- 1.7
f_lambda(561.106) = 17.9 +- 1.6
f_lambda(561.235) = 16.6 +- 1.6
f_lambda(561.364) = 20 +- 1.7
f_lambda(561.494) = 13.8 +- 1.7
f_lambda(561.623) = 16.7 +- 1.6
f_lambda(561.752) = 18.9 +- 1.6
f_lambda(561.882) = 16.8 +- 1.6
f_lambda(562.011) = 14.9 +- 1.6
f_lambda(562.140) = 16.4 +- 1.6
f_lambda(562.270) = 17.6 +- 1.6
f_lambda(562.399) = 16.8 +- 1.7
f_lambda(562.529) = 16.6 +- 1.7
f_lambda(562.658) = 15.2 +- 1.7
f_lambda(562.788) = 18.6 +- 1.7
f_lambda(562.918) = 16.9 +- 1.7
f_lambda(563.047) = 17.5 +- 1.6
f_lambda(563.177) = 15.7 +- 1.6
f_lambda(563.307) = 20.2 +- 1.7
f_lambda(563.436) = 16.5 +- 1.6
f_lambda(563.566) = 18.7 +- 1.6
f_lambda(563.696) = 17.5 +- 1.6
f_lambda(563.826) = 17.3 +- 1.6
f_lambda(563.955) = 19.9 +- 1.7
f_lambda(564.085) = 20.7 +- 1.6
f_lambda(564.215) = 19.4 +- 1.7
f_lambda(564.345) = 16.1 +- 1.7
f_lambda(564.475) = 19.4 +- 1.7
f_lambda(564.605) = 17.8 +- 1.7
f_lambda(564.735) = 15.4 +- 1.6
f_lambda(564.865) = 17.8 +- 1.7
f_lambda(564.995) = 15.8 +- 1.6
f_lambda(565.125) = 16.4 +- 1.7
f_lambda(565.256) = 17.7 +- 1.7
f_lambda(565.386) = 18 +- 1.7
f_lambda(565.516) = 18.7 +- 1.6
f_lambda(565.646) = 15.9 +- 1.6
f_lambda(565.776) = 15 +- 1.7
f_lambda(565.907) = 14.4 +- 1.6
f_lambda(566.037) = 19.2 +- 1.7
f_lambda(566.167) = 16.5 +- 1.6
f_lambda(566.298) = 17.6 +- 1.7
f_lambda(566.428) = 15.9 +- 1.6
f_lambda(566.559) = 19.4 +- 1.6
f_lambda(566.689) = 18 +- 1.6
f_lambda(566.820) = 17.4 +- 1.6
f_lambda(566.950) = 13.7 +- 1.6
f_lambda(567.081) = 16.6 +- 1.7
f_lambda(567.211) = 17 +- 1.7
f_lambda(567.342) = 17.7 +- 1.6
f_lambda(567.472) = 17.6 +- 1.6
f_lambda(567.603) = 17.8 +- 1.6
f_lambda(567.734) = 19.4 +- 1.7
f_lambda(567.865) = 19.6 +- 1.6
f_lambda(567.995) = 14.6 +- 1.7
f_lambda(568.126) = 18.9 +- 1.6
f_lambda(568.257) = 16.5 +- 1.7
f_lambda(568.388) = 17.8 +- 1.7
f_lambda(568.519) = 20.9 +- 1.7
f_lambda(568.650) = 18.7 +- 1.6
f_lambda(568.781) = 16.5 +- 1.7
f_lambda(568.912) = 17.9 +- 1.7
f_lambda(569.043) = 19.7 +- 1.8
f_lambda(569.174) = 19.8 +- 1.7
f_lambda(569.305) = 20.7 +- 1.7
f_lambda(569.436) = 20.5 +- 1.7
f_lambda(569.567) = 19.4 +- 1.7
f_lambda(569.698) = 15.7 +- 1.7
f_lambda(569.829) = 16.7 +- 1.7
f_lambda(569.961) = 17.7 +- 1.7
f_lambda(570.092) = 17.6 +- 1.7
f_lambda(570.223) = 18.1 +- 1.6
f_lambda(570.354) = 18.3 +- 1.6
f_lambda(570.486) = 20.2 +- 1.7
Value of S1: 1.08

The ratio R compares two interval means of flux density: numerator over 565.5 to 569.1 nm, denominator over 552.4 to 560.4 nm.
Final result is 1.07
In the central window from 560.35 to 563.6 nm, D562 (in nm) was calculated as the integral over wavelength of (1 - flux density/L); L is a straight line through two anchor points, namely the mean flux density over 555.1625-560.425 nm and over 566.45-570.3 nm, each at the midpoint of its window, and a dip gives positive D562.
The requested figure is -0.06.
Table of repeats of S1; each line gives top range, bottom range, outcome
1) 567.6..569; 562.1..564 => 1.06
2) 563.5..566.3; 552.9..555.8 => 1.07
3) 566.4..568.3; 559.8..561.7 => 1.09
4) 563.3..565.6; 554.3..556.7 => 1.12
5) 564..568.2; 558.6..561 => 1.14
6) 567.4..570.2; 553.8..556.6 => 1.15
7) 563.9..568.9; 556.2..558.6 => 1.09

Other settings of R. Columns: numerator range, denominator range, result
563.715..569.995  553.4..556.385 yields 1.06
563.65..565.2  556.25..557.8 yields 1.09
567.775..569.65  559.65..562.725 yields 1.14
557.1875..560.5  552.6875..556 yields 0.95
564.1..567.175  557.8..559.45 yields 1.05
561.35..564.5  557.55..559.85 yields 1.08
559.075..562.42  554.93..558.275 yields 0.98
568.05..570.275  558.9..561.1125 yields 1.17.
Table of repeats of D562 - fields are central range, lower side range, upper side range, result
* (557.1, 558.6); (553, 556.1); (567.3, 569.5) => 0.01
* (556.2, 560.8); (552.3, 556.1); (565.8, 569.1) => 0.28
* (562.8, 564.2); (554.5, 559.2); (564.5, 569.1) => -0.09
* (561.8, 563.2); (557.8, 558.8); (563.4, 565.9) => 0.06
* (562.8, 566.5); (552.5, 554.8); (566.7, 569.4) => 0.05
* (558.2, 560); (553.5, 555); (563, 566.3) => 0.18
